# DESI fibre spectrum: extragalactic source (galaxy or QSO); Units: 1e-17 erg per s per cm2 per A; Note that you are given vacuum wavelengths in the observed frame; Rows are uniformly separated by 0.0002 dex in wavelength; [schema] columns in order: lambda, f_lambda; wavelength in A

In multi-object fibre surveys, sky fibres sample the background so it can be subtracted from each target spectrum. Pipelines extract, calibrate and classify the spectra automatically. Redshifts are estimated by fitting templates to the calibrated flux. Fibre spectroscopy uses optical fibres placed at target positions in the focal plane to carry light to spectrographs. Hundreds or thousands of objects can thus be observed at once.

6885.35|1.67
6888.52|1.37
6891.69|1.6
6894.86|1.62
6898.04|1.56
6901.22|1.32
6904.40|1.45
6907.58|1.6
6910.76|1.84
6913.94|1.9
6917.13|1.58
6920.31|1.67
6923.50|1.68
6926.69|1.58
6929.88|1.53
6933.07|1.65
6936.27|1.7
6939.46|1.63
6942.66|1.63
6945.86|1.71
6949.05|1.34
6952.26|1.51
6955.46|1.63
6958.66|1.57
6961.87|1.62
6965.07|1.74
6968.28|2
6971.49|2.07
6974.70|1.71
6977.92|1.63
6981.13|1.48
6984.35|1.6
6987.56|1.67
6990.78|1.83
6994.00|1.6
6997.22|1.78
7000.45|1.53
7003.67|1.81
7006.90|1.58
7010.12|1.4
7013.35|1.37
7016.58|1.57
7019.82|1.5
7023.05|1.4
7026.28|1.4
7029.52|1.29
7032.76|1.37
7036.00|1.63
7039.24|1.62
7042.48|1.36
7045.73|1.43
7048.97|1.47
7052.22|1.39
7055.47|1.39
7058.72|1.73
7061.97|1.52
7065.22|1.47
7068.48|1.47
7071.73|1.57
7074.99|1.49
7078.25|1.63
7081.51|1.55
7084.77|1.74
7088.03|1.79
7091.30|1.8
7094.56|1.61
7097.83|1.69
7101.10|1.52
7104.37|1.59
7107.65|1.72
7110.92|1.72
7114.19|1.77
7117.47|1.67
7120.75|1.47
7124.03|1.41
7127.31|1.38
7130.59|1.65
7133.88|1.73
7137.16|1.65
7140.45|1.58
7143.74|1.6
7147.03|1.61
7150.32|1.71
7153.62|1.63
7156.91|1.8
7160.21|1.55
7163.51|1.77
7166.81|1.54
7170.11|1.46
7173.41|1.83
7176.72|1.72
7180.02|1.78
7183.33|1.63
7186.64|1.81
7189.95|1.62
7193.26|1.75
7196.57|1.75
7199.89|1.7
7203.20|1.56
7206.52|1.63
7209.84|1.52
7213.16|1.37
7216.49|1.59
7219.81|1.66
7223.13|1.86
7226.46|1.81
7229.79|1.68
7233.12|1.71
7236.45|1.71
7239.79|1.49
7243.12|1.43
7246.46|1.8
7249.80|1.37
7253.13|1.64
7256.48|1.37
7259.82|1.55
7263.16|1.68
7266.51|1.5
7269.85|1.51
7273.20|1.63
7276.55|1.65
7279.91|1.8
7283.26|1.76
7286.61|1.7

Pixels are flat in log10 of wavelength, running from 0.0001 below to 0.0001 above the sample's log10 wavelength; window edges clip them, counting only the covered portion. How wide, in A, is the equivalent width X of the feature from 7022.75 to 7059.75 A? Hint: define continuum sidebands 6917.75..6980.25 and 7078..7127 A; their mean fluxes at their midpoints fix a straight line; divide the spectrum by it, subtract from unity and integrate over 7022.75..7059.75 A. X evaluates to 4.3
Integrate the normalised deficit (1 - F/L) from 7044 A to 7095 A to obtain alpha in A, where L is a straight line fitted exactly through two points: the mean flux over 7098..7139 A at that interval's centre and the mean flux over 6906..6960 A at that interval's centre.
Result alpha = 1.61 A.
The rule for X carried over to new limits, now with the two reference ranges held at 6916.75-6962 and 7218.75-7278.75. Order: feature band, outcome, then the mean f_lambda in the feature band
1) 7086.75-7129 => -0.4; 1.62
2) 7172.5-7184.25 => -0.9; 1.74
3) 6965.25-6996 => -2.5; 1.73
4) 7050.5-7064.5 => 0.9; 1.5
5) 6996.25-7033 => 2.4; 1.5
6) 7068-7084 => 0.5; 1.56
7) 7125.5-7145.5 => 0.2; 1.6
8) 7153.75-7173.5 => -0.4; 1.64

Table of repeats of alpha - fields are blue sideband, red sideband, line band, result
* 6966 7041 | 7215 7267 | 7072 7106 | -0.6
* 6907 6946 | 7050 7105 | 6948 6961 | 1.0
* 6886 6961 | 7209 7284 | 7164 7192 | -1.2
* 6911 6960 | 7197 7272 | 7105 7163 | -0.7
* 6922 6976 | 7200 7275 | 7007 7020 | 1.4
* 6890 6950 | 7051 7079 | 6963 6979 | -2.5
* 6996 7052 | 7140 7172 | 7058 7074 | 0.0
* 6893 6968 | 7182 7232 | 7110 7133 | 0.9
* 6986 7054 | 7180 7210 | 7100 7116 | -0.7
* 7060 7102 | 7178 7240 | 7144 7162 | -0.2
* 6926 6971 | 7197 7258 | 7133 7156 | -0.4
